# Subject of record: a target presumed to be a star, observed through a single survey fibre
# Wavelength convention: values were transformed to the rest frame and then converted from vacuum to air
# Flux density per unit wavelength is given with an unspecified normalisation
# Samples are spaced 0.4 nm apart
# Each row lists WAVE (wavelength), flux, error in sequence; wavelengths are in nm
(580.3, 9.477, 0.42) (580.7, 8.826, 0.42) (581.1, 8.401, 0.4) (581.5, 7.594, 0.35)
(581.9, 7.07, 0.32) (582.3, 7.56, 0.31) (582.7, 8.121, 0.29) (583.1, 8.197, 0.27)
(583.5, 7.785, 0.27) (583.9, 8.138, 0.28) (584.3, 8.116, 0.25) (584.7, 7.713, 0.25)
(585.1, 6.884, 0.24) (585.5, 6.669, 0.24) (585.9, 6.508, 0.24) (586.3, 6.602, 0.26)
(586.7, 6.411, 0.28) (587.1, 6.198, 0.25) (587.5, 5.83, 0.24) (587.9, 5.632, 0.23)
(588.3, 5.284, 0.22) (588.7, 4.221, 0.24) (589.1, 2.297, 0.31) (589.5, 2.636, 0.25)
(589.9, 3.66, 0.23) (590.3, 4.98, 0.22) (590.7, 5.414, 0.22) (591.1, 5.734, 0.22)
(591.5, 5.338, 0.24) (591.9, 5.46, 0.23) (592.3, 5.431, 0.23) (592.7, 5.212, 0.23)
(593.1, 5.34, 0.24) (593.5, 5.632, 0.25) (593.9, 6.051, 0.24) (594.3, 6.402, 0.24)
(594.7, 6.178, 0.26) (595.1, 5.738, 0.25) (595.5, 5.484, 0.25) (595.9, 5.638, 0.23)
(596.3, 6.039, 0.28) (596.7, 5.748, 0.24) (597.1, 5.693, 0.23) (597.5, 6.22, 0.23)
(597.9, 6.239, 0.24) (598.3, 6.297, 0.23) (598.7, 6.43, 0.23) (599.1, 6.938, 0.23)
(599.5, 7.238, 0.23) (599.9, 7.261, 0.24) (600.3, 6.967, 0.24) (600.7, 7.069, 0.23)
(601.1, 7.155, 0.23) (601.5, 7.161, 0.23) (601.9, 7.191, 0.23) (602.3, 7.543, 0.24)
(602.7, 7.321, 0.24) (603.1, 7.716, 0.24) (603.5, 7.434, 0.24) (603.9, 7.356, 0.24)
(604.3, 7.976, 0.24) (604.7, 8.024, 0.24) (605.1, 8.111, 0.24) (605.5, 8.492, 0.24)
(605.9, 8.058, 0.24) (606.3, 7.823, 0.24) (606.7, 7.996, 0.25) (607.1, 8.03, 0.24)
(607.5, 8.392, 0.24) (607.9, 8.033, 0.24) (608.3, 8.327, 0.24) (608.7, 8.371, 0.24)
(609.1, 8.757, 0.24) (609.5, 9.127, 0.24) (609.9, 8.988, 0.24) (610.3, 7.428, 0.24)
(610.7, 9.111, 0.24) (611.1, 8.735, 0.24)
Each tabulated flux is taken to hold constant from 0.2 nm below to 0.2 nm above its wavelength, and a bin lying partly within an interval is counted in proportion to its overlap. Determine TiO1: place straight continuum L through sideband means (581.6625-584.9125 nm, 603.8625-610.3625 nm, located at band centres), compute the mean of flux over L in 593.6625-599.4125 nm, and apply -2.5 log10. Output 0.30 mag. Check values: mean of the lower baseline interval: 7.83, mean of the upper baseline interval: 8.23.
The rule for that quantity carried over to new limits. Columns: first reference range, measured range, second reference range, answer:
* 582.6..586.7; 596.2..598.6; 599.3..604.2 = 0.21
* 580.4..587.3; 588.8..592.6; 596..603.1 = 0.49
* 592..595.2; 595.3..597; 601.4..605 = 0.09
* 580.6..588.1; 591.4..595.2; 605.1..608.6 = 0.32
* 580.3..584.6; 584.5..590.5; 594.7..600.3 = 0.35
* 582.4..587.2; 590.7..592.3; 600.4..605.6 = 0.32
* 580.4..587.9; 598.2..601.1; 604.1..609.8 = 0.15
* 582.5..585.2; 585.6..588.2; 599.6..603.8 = 0.25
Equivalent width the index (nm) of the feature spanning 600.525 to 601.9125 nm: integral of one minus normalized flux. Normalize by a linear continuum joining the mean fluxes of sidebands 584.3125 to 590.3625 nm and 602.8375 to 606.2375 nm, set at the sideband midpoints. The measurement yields 0.05 nm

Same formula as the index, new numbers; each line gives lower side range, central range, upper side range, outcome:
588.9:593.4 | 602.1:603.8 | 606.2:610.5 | -0.08 nm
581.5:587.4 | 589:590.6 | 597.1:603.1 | 0.80 nm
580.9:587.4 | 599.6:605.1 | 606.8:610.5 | 0.47 nm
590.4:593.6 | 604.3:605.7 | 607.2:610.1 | -0.06 nm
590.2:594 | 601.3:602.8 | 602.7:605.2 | 0.01 nm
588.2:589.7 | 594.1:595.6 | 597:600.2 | -0.17 nm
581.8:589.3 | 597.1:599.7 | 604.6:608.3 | 0.36 nm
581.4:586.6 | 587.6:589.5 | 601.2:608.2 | 0.82 nm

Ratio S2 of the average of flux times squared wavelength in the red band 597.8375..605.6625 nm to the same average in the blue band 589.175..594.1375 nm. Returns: 1.5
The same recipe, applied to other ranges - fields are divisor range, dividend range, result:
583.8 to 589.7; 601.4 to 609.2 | 1.43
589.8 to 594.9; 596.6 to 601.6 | 1.24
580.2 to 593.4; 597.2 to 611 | 1.29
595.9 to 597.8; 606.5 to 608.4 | 1.43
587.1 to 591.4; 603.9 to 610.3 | 1.88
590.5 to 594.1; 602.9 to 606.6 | 1.49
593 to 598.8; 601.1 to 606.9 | 1.33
